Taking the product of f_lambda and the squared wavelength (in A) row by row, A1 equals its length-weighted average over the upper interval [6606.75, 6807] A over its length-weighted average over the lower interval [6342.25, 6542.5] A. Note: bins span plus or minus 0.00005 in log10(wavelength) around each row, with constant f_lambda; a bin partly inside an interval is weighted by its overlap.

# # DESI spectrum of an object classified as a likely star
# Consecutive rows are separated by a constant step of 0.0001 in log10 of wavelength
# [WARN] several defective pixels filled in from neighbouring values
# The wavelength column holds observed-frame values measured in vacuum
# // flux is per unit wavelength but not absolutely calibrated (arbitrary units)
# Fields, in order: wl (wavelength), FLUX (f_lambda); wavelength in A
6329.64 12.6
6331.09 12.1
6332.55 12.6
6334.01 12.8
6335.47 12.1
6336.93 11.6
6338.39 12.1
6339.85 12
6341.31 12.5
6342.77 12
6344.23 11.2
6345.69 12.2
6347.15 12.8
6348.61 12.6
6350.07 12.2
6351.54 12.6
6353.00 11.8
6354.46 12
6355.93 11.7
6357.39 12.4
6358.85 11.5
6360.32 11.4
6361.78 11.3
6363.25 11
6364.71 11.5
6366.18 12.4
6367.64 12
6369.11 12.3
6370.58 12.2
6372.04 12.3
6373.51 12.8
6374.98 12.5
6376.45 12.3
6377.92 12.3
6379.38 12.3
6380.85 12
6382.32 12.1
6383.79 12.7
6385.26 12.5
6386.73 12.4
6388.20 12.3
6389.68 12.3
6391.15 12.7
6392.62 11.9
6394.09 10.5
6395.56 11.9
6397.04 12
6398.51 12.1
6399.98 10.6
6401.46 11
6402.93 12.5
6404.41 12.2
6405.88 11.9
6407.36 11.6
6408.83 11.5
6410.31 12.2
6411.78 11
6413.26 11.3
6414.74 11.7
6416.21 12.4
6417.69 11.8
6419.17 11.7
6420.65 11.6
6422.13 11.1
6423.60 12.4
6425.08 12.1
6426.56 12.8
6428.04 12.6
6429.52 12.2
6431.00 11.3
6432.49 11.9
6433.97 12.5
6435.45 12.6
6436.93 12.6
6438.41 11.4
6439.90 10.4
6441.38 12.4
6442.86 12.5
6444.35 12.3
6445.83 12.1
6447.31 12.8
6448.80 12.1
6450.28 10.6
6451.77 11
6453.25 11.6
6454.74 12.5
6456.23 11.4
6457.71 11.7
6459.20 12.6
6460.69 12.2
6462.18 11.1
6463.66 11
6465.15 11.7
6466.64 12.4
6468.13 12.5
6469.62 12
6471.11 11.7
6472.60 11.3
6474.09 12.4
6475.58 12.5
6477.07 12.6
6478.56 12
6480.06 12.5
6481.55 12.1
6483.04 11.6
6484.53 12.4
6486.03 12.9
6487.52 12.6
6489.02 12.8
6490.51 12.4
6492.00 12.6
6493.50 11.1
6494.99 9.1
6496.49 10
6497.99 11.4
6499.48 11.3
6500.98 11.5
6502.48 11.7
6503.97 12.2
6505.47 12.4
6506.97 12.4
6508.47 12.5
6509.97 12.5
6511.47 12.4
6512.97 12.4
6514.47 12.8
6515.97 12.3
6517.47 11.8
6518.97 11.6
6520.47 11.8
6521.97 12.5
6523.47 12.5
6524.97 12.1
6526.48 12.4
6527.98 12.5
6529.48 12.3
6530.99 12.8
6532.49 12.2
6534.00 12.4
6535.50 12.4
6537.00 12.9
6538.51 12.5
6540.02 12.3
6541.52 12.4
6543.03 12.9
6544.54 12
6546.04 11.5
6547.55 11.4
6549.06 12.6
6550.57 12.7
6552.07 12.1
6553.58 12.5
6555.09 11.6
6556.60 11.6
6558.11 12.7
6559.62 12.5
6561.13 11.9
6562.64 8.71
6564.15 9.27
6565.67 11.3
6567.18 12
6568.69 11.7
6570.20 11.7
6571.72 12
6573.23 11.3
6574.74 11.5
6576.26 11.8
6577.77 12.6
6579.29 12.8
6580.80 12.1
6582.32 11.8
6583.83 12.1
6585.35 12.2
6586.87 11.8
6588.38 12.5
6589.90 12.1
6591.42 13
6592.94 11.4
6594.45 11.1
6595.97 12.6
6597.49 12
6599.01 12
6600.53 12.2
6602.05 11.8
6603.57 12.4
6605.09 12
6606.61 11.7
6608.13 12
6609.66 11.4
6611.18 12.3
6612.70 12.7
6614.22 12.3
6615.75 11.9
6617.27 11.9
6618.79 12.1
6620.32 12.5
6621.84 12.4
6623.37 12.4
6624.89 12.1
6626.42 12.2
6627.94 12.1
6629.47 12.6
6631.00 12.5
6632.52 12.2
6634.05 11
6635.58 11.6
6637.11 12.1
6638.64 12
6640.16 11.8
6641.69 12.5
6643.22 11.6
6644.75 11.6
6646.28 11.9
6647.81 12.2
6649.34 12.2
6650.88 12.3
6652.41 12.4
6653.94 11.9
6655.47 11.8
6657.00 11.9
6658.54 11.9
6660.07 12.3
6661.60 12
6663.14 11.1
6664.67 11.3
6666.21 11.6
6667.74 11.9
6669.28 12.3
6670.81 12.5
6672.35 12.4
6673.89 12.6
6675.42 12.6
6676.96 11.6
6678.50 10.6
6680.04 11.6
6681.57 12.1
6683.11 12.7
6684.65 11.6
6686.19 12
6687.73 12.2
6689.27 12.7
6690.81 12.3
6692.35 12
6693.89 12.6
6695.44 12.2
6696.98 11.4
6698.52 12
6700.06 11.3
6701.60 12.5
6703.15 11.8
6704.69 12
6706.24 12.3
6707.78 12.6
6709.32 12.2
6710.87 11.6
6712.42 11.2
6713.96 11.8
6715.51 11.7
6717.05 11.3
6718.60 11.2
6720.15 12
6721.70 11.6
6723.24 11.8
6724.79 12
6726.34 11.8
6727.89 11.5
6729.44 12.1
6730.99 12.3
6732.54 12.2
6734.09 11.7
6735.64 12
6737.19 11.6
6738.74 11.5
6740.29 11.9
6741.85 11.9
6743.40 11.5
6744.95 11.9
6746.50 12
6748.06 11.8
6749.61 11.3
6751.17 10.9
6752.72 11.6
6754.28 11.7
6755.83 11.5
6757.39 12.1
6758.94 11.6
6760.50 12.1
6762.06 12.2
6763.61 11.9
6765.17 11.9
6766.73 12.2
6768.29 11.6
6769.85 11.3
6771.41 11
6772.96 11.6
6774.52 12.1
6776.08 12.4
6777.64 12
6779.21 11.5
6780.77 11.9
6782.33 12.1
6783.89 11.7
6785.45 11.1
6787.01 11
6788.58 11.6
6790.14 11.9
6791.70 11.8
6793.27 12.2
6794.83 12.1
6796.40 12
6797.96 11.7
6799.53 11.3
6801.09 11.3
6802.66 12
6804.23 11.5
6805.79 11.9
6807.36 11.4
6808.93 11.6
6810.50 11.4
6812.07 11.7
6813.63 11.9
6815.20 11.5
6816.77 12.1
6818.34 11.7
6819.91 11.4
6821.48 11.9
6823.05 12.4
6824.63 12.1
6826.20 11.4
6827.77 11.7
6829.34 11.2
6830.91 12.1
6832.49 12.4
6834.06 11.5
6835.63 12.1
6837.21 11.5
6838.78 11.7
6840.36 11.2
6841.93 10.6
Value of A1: 1.1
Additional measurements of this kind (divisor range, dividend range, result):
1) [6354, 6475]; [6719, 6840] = 1.10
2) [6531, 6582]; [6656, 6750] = 1.04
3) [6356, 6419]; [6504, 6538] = 1.08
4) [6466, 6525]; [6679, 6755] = 1.05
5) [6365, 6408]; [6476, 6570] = 1.04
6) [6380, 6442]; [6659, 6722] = 1.09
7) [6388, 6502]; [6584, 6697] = 1.08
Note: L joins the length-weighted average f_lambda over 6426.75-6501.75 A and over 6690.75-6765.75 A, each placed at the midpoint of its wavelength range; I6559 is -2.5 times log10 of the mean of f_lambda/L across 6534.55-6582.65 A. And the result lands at 0.00 mag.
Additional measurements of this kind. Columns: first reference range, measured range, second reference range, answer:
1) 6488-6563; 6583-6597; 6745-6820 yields -0.011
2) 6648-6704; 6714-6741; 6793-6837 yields 0.013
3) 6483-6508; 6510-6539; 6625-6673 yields -0.046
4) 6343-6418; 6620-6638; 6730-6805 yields -0.027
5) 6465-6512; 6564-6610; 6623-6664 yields 0.008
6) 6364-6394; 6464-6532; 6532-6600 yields 0.000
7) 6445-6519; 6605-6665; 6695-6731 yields -0.014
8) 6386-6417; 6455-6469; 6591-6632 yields 0.003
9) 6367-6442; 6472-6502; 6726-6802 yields 0.008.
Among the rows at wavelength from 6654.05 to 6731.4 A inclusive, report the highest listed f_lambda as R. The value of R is 12.7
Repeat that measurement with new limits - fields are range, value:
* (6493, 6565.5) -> 12.9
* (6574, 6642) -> 13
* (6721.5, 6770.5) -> 12.3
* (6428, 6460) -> 12.8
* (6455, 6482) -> 12.6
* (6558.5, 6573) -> 12.5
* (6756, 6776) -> 12.2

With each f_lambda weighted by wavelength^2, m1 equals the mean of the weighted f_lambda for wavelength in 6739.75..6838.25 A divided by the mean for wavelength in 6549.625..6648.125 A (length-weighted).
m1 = 1.0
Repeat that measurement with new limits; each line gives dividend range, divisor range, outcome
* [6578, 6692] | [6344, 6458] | 1.08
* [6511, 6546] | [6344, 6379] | 1.08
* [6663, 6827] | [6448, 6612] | 1.05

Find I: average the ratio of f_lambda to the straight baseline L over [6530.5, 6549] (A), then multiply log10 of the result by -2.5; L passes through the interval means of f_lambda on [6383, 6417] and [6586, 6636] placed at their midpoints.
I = -0.03 mag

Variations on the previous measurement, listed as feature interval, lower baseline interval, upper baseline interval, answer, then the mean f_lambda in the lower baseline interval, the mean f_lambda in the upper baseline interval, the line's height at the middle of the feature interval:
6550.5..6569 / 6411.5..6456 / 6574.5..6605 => 0.05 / 11.9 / 12.1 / 12.1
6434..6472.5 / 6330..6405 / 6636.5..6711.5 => 0.01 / 12.1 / 12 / 12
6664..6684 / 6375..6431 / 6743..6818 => -0.02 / 12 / 11.7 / 11.8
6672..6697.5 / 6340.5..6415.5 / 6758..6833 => -0.02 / 12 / 11.8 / 11.8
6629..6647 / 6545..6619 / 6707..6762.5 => -0.01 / 11.9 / 11.8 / 11.9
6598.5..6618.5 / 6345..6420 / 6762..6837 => -0.02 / 12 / 11.8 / 11.9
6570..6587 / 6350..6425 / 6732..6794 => -0.01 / 11.9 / 11.7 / 11.8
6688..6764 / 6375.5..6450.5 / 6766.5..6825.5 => -0.01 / 12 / 11.7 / 11.8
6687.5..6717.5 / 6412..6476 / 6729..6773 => -0.02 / 11.9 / 11.8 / 11.8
